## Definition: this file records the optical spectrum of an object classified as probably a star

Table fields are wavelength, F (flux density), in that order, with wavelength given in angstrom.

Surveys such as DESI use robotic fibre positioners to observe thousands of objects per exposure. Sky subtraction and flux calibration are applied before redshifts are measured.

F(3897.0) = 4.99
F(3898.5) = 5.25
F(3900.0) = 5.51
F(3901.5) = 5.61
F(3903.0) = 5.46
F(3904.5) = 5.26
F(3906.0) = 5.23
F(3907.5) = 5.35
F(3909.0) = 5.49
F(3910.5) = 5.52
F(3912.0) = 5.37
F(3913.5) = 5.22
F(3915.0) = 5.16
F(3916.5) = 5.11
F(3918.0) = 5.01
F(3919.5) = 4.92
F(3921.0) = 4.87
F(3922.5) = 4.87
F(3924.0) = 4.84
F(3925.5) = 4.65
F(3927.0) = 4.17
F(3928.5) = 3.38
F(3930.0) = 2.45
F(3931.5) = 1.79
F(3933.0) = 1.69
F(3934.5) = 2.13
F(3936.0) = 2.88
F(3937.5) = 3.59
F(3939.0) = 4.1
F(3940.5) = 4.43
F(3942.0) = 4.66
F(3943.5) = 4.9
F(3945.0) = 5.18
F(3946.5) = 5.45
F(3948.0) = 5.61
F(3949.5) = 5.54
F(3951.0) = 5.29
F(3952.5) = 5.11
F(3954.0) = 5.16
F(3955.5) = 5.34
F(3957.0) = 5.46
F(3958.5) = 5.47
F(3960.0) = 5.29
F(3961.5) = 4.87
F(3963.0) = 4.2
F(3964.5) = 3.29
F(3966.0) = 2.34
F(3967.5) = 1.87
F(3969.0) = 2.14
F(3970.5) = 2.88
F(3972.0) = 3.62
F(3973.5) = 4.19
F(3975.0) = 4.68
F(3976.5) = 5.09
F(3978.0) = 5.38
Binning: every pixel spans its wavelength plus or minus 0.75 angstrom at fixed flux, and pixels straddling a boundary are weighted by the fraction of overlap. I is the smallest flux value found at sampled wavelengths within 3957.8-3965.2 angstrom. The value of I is 3.29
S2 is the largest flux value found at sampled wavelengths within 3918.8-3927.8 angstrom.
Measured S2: 4.92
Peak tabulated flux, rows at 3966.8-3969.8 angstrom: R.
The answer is 2.14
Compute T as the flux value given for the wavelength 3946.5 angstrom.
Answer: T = 5.45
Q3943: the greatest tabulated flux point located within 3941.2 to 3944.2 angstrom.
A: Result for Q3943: 4.9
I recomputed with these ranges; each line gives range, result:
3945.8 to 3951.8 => 5.29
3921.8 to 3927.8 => 4.17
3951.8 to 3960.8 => 5.11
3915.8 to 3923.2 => 4.87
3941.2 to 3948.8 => 4.66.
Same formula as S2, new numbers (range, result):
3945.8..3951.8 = 5.61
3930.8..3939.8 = 4.1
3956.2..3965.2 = 5.47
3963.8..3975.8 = 4.68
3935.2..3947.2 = 5.45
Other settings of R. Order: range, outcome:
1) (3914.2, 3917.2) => 5.16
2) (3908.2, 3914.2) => 5.52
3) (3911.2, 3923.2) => 5.37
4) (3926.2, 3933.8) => 4.17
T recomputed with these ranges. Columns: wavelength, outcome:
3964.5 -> 3.29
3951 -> 5.29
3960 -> 5.29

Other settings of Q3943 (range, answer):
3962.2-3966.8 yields 4.2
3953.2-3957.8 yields 5.46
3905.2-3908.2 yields 5.35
